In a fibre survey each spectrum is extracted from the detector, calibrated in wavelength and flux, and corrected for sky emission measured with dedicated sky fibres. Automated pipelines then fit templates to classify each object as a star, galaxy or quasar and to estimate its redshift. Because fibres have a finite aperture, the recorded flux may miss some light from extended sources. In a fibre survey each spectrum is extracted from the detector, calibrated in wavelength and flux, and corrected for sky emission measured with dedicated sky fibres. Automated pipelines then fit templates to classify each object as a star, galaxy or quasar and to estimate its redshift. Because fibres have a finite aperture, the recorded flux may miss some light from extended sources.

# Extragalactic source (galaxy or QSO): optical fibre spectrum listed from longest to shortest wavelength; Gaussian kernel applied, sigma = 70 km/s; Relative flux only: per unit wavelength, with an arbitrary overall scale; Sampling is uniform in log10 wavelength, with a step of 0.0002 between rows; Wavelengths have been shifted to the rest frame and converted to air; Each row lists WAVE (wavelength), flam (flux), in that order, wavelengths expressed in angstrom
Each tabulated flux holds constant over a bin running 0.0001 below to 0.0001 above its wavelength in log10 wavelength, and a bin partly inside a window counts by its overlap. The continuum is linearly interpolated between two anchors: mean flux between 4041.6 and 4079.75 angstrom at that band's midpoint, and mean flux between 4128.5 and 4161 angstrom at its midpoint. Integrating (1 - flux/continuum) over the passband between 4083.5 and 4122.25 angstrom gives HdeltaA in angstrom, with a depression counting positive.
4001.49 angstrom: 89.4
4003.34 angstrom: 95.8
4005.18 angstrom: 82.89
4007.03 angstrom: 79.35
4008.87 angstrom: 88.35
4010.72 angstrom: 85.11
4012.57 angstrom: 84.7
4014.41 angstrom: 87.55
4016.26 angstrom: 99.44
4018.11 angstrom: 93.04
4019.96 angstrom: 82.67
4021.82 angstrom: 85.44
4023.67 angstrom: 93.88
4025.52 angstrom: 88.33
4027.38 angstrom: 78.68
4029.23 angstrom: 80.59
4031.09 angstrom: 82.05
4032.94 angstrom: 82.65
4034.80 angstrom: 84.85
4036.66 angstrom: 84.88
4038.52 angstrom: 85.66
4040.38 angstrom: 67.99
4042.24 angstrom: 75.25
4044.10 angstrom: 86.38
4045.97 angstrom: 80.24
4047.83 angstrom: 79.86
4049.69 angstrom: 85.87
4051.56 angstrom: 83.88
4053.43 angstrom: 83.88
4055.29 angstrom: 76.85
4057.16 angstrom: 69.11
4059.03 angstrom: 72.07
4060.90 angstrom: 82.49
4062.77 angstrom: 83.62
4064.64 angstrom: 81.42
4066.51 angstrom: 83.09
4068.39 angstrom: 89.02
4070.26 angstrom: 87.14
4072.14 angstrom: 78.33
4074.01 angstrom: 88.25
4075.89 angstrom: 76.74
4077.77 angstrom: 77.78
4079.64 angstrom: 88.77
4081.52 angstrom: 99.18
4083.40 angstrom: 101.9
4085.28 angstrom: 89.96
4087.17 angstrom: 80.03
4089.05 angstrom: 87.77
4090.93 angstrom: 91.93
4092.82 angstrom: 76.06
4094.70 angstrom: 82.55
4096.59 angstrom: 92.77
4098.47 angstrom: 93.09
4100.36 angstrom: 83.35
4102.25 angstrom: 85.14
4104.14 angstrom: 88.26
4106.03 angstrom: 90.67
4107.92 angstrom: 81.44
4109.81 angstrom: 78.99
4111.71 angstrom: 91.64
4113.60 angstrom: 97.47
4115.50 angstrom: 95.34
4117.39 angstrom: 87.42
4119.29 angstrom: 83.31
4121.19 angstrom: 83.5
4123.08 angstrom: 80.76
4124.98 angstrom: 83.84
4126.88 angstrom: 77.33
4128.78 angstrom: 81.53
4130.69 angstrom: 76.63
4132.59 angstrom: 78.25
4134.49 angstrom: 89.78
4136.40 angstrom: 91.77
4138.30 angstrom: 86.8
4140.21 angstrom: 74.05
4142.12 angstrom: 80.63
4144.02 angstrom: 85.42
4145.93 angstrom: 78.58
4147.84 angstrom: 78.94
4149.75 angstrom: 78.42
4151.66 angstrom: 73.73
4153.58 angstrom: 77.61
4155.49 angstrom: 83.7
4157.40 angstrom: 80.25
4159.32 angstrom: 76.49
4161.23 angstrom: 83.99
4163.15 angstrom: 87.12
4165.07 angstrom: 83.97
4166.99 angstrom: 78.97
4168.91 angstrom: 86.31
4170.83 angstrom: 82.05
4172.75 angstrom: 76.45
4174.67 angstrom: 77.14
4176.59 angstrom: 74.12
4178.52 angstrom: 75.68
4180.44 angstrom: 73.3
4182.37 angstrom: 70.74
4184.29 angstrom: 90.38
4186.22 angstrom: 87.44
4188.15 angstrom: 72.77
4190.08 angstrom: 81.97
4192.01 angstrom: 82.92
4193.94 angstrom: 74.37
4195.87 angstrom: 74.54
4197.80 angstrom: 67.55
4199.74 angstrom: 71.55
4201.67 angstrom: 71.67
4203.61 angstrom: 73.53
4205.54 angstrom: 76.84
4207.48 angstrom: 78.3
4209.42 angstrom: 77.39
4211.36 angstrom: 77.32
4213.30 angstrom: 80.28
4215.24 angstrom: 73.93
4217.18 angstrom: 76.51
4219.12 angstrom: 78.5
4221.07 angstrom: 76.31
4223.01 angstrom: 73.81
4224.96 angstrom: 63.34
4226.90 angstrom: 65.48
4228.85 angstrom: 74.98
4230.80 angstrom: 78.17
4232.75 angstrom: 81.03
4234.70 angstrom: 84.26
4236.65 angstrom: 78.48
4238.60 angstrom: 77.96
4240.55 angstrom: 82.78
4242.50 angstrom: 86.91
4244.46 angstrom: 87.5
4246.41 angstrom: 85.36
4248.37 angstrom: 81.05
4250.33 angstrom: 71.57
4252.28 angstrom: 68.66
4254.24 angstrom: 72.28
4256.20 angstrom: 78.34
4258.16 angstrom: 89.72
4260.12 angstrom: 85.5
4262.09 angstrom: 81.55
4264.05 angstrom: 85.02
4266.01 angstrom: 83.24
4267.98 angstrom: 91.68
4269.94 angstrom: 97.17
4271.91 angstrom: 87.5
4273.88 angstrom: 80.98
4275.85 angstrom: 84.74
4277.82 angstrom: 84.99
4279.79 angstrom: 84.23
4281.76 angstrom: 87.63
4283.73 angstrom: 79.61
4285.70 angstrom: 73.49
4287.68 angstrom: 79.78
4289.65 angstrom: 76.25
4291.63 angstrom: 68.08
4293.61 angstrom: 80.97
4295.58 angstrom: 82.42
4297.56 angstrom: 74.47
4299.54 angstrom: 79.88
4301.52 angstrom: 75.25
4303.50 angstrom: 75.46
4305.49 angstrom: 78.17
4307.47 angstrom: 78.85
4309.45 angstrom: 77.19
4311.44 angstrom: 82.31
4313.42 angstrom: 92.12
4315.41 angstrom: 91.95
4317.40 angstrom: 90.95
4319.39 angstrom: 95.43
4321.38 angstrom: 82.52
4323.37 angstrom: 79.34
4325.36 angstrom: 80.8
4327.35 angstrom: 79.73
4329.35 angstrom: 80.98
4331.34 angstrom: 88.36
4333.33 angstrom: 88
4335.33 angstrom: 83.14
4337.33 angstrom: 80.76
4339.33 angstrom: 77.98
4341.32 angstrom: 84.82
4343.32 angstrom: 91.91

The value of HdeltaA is -3.0 angstrom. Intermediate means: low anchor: 81.3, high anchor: 80.8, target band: 87.3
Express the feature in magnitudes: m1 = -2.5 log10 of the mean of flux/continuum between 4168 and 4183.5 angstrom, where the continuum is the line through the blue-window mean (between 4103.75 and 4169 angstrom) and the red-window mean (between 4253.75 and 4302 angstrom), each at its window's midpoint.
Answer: 0.08 mag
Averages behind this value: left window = 83.1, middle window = 77.1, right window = 81.9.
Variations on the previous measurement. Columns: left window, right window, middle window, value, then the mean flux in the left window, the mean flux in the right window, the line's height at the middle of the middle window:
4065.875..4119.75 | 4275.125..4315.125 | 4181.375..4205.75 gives 0.095 mag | 87.2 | 80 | 83.6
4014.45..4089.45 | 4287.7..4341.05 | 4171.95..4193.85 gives 0.061 mag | 84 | 81.6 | 82.8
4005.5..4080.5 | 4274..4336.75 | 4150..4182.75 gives 0.047 mag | 83.1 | 81.8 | 82.5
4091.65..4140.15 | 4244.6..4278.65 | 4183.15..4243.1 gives 0.091 mag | 85.3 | 83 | 83.8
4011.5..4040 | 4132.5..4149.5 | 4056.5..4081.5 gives 0.033 mag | 85.9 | 82.8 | 84.7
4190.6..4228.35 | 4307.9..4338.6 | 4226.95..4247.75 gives -0.054 mag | 74.5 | 84.7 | 77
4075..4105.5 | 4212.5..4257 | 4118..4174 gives 0.027 mag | 87.3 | 77.3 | 83.4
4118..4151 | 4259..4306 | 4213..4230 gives 0.115 mag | 81.7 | 81.6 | 81.7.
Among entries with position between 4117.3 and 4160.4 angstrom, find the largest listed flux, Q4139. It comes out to 91.77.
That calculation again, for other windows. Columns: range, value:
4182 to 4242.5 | 90.38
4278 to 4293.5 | 87.63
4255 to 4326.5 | 97.17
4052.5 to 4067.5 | 83.88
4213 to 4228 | 80.28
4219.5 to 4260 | 89.72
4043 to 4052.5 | 86.38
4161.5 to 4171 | 87.12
